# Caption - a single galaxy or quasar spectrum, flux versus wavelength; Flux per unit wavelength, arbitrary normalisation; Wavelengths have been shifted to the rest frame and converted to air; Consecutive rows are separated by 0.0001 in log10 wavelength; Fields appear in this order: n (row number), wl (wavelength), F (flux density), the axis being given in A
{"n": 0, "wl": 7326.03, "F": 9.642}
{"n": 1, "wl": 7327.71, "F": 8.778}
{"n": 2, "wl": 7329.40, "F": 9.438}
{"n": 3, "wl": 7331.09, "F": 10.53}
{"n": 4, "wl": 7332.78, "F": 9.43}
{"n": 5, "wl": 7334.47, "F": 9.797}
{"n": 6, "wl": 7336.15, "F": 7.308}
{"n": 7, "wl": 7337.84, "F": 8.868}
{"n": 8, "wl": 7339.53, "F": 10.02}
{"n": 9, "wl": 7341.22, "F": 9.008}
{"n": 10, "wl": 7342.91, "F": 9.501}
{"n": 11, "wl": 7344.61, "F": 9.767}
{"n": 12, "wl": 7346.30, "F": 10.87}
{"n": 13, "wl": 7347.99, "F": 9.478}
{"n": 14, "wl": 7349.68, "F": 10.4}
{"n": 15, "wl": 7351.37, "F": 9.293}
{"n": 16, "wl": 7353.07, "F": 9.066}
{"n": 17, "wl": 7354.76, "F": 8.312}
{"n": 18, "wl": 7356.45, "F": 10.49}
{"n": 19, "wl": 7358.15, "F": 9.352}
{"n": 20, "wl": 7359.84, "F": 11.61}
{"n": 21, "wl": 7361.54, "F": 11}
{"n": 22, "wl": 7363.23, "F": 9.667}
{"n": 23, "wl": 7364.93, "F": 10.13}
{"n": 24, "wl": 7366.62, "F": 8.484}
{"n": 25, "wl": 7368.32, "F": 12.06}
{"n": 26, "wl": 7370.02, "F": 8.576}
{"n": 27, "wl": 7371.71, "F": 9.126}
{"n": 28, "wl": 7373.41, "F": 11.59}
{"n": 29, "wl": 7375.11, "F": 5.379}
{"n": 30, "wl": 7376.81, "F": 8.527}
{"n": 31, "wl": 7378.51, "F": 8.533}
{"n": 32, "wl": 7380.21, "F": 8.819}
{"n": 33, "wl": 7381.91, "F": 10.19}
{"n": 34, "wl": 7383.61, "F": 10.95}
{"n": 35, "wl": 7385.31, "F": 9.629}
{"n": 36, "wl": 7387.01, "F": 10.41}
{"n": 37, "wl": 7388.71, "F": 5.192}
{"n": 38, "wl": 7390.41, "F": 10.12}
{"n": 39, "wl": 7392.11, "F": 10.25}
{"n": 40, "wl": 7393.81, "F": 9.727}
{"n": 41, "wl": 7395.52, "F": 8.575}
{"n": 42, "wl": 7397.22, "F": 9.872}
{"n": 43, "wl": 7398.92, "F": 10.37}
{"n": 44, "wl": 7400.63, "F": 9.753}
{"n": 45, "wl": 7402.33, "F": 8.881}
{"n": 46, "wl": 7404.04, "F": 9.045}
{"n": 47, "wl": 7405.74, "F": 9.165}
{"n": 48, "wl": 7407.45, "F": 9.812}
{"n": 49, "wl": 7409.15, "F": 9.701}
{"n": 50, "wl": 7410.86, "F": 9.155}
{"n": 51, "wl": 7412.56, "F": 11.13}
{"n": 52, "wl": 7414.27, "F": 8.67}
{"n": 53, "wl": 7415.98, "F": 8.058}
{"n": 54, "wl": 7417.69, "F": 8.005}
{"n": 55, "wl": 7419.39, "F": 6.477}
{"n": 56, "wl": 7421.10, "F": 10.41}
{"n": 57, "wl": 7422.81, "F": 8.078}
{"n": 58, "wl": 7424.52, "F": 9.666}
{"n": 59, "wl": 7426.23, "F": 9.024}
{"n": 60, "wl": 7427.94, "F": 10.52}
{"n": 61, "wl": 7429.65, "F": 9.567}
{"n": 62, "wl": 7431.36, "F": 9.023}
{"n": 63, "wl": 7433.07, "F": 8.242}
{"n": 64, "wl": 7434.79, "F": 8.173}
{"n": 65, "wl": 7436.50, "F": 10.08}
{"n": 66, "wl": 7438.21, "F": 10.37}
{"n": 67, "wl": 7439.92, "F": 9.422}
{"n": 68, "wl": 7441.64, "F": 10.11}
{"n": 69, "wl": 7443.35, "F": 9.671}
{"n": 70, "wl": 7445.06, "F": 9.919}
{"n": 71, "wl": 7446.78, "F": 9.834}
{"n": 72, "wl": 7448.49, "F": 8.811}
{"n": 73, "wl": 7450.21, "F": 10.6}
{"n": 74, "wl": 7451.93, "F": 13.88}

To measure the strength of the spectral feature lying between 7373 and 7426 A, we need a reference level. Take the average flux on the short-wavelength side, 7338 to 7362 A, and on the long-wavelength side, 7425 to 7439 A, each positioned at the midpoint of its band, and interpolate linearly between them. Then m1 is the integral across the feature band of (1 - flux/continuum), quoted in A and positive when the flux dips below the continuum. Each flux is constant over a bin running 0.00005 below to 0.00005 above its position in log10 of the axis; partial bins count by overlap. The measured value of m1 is 2.3 A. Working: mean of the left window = 9.82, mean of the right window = 9.38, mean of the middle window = 9.14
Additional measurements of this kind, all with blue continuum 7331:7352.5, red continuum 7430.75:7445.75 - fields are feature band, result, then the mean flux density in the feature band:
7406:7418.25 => 0.3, 9.24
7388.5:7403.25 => 0.2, 9.37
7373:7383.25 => 0.7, 8.82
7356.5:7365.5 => -0.8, 10.4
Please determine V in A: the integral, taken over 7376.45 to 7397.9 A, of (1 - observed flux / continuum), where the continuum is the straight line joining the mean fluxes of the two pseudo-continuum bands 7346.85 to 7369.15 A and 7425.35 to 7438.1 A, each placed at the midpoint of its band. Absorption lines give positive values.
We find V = 0.9 A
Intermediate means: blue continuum 9.96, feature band 9.31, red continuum 9.3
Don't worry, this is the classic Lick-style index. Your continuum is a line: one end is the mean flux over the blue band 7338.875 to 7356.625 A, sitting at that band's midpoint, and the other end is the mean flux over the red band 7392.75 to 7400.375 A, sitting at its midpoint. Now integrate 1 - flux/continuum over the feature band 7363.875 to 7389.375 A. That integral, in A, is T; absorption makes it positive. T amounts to 1.2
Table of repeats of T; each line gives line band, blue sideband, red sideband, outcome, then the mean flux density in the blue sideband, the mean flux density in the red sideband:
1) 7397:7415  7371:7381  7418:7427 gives -1.9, 8.65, 8.69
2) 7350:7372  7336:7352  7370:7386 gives -1.1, 9.55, 9.16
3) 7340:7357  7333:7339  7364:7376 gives -1.1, 8.82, 9.33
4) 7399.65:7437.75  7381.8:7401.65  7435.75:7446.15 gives 2.4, 9.56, 9.93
